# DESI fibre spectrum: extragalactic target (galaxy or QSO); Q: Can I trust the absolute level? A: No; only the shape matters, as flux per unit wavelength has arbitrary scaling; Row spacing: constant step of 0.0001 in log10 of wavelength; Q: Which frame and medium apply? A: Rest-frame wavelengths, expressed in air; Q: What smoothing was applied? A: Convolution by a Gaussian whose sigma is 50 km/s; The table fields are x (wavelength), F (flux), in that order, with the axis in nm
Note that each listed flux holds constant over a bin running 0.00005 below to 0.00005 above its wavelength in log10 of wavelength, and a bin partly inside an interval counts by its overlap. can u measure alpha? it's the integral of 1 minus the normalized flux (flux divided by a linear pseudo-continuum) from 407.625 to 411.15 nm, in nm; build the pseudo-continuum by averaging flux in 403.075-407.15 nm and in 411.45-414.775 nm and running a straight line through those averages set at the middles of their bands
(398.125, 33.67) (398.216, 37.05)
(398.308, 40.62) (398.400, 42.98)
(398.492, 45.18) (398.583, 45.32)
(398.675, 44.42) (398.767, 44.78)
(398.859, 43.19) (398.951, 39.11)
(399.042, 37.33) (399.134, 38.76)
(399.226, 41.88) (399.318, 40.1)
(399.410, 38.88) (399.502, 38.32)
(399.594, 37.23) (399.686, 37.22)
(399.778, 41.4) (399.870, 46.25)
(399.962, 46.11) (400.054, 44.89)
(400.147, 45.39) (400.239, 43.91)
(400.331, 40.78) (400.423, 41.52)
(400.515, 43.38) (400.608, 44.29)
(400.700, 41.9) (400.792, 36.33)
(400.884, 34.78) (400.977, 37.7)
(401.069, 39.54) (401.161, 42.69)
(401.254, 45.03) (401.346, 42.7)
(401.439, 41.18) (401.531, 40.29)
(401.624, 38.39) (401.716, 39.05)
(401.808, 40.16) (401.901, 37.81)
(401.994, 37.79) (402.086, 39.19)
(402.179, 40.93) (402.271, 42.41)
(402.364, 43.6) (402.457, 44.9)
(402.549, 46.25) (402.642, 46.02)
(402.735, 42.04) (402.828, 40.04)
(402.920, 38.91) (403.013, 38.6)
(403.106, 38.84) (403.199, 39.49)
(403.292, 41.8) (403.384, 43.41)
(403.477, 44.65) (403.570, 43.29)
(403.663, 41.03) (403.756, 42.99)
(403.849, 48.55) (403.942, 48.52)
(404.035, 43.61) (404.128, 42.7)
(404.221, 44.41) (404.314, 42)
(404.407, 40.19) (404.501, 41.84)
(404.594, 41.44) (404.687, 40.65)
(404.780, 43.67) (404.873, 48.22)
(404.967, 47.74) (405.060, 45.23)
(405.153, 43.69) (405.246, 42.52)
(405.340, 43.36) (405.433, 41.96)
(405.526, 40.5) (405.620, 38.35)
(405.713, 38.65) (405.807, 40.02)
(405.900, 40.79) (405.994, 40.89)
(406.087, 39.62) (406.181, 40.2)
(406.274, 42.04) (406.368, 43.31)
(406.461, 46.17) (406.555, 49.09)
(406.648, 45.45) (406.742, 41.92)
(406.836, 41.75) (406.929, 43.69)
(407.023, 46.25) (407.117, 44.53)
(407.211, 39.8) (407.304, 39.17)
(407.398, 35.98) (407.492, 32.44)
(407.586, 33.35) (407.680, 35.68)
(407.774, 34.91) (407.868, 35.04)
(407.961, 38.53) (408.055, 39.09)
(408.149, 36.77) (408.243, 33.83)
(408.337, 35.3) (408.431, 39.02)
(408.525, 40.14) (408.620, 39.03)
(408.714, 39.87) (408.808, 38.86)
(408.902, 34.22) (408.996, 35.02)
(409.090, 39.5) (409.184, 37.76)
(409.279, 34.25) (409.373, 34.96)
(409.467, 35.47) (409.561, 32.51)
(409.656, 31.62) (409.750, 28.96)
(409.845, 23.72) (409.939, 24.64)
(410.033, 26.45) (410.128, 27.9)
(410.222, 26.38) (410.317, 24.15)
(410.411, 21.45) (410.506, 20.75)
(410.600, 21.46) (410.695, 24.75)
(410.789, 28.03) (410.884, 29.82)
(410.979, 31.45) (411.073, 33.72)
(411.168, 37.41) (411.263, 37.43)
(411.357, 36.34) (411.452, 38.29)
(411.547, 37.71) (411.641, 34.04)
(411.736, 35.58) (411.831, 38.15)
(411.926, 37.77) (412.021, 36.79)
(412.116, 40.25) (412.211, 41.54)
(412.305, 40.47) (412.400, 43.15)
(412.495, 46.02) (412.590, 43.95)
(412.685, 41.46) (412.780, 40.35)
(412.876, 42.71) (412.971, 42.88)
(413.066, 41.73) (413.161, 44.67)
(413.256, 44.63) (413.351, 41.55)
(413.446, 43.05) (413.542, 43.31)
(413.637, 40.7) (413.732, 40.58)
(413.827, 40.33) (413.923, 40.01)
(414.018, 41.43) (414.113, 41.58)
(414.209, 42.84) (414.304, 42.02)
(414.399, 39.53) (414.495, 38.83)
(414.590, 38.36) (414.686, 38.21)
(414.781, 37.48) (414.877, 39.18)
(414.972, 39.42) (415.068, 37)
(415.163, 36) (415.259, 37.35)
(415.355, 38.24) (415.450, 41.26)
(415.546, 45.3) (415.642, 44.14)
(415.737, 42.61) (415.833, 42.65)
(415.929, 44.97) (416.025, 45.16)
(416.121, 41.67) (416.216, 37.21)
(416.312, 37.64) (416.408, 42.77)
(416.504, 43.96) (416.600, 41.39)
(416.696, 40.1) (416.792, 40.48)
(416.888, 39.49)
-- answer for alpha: 0.80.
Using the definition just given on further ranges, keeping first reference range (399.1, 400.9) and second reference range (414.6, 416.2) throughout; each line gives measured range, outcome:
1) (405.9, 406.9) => -0.05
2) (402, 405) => -0.12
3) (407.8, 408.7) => 0.08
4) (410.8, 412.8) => 0.14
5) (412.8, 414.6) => -0.05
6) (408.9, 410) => 0.22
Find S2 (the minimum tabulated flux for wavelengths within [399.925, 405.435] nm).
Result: 34.78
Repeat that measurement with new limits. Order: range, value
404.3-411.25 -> 20.75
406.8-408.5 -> 32.44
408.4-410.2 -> 23.72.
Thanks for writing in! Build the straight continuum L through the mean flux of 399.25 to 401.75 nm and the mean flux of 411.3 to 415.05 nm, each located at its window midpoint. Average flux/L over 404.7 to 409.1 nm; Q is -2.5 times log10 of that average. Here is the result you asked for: 0.01 mag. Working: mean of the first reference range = 41.1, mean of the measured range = 40.3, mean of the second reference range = 40.4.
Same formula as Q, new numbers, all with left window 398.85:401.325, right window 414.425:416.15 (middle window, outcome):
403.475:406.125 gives -0.050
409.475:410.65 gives 0.478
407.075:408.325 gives 0.110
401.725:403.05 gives -0.010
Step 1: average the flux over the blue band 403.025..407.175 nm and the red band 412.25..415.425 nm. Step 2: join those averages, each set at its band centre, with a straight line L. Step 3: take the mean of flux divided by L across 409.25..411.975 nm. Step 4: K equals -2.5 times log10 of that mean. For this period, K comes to 0.32 mag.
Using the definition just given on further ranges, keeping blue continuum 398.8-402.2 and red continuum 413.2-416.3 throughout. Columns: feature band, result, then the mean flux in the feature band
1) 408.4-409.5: 0.095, 37.3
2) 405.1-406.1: -0.008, 41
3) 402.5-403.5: -0.028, 41.8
